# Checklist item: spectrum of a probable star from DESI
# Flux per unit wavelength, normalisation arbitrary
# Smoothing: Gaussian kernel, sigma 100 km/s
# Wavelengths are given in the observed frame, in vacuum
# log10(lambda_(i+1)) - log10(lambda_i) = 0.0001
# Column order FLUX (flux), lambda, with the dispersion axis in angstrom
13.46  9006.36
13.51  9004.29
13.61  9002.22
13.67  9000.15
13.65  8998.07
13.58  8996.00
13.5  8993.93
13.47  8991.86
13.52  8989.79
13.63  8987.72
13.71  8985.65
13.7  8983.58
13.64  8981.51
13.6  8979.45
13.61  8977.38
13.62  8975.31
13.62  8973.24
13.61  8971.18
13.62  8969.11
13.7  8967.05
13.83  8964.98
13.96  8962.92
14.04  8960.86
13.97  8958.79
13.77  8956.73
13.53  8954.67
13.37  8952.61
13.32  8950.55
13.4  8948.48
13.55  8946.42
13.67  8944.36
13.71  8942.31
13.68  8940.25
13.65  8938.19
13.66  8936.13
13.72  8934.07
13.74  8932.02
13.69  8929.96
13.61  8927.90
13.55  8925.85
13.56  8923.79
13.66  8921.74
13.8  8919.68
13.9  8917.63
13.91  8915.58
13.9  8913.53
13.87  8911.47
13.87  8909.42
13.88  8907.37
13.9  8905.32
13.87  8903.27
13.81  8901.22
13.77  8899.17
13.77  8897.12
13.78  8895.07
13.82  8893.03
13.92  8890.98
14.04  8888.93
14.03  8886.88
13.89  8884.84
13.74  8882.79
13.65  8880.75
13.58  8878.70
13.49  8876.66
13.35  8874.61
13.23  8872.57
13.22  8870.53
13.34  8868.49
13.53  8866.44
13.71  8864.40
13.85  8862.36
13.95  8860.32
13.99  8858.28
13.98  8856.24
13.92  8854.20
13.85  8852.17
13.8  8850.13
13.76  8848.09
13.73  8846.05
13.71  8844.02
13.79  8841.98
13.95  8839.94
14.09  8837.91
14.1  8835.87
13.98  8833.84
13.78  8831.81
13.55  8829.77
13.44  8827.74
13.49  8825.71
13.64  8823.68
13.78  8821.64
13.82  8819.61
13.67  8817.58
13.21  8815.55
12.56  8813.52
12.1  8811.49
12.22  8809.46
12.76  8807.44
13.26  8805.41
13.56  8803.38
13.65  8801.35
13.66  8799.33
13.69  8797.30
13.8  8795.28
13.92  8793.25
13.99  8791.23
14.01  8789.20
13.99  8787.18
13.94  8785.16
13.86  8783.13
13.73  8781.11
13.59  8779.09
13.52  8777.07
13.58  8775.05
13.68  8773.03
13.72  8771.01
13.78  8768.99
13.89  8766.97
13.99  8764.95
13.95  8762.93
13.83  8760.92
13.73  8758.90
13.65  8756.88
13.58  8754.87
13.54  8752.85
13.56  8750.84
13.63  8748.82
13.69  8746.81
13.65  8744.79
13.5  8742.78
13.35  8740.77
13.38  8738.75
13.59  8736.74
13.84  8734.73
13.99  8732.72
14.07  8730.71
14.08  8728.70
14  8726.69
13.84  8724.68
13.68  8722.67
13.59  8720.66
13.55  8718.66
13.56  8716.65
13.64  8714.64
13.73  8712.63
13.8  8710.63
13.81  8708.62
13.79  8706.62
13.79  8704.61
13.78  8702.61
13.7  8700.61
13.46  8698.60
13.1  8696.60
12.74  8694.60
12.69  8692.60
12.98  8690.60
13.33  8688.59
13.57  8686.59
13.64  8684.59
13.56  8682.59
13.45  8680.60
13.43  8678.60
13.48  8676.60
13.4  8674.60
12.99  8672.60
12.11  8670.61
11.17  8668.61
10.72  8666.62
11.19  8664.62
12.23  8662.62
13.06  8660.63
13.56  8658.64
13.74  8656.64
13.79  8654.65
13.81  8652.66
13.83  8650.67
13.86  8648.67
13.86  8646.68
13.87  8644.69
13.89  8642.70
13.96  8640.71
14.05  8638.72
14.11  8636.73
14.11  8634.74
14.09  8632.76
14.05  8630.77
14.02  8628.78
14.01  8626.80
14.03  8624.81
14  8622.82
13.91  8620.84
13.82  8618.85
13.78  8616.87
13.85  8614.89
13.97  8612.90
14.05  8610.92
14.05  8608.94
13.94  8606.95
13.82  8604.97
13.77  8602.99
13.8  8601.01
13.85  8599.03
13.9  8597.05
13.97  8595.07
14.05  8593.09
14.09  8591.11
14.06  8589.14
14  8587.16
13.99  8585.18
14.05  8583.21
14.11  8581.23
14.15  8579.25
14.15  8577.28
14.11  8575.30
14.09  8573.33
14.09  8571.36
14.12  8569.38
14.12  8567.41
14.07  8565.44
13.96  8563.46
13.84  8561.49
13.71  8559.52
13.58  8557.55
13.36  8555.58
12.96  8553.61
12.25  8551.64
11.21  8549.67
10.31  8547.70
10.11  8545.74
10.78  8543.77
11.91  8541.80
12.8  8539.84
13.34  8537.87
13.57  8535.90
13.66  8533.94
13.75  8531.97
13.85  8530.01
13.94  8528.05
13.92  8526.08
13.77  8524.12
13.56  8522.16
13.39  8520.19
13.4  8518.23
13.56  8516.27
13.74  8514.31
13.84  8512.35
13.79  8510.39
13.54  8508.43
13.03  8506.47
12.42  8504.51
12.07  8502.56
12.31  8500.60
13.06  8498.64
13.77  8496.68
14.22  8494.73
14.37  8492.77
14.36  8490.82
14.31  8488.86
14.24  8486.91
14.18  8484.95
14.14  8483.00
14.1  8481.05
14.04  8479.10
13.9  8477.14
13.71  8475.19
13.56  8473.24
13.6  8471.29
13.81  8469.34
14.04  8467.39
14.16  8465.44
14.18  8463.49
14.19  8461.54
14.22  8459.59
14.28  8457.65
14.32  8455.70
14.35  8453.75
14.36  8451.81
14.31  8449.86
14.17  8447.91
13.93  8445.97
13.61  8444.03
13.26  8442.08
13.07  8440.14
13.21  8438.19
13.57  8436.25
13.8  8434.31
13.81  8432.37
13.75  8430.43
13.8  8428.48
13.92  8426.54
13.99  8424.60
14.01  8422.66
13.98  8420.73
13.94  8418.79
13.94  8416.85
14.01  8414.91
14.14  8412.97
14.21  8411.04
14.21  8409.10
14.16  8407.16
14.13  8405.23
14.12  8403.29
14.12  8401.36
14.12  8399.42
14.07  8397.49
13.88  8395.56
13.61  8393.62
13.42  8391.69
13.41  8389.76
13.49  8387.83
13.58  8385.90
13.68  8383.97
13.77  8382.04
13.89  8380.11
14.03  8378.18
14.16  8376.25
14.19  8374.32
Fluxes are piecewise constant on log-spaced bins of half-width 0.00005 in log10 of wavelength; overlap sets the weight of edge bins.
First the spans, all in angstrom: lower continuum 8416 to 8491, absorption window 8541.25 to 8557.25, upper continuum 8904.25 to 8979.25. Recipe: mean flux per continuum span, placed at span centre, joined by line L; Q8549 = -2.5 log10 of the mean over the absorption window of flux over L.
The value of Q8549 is 0.188 mag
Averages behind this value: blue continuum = 13.9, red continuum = 13.7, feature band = 11.7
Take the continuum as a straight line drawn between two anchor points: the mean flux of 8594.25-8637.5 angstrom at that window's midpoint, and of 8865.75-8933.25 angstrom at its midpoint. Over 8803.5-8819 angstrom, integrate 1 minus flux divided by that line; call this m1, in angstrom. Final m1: 1.0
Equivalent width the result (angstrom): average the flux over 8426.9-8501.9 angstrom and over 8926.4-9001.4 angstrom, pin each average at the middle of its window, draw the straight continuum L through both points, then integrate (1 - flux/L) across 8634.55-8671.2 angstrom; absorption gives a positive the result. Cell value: 1.6 angstrom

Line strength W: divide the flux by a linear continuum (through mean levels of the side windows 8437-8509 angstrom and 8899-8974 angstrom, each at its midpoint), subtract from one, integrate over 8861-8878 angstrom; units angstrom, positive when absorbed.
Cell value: 0.3 angstrom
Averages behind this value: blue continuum 13.8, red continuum 13.7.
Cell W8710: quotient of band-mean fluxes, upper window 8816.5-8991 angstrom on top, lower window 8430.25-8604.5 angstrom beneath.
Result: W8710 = 1.01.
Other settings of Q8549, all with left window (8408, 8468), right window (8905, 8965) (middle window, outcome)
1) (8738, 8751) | 0.02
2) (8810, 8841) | 0.02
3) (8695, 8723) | 0.02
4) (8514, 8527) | 0.02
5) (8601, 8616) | 0.00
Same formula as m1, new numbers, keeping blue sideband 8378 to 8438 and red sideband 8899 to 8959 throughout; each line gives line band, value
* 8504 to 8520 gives 0.5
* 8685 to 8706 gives 0.7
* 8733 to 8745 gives 0.2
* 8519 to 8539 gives 0.3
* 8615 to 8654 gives -0.4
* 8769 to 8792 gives 0.0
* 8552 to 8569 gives 0.2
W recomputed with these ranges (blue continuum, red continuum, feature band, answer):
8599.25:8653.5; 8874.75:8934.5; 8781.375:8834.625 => 1.2 angstrom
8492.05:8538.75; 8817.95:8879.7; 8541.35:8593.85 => 0.8 angstrom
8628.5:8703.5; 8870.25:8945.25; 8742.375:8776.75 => -0.6 angstrom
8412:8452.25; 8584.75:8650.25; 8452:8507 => 0.1 angstrom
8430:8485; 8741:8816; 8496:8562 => 4.0 angstrom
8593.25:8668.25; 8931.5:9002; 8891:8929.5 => -0.4 angstrom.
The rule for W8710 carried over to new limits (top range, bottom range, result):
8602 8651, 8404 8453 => 1.00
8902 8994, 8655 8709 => 1.05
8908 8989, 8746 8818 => 1.01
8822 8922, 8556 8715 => 1.01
